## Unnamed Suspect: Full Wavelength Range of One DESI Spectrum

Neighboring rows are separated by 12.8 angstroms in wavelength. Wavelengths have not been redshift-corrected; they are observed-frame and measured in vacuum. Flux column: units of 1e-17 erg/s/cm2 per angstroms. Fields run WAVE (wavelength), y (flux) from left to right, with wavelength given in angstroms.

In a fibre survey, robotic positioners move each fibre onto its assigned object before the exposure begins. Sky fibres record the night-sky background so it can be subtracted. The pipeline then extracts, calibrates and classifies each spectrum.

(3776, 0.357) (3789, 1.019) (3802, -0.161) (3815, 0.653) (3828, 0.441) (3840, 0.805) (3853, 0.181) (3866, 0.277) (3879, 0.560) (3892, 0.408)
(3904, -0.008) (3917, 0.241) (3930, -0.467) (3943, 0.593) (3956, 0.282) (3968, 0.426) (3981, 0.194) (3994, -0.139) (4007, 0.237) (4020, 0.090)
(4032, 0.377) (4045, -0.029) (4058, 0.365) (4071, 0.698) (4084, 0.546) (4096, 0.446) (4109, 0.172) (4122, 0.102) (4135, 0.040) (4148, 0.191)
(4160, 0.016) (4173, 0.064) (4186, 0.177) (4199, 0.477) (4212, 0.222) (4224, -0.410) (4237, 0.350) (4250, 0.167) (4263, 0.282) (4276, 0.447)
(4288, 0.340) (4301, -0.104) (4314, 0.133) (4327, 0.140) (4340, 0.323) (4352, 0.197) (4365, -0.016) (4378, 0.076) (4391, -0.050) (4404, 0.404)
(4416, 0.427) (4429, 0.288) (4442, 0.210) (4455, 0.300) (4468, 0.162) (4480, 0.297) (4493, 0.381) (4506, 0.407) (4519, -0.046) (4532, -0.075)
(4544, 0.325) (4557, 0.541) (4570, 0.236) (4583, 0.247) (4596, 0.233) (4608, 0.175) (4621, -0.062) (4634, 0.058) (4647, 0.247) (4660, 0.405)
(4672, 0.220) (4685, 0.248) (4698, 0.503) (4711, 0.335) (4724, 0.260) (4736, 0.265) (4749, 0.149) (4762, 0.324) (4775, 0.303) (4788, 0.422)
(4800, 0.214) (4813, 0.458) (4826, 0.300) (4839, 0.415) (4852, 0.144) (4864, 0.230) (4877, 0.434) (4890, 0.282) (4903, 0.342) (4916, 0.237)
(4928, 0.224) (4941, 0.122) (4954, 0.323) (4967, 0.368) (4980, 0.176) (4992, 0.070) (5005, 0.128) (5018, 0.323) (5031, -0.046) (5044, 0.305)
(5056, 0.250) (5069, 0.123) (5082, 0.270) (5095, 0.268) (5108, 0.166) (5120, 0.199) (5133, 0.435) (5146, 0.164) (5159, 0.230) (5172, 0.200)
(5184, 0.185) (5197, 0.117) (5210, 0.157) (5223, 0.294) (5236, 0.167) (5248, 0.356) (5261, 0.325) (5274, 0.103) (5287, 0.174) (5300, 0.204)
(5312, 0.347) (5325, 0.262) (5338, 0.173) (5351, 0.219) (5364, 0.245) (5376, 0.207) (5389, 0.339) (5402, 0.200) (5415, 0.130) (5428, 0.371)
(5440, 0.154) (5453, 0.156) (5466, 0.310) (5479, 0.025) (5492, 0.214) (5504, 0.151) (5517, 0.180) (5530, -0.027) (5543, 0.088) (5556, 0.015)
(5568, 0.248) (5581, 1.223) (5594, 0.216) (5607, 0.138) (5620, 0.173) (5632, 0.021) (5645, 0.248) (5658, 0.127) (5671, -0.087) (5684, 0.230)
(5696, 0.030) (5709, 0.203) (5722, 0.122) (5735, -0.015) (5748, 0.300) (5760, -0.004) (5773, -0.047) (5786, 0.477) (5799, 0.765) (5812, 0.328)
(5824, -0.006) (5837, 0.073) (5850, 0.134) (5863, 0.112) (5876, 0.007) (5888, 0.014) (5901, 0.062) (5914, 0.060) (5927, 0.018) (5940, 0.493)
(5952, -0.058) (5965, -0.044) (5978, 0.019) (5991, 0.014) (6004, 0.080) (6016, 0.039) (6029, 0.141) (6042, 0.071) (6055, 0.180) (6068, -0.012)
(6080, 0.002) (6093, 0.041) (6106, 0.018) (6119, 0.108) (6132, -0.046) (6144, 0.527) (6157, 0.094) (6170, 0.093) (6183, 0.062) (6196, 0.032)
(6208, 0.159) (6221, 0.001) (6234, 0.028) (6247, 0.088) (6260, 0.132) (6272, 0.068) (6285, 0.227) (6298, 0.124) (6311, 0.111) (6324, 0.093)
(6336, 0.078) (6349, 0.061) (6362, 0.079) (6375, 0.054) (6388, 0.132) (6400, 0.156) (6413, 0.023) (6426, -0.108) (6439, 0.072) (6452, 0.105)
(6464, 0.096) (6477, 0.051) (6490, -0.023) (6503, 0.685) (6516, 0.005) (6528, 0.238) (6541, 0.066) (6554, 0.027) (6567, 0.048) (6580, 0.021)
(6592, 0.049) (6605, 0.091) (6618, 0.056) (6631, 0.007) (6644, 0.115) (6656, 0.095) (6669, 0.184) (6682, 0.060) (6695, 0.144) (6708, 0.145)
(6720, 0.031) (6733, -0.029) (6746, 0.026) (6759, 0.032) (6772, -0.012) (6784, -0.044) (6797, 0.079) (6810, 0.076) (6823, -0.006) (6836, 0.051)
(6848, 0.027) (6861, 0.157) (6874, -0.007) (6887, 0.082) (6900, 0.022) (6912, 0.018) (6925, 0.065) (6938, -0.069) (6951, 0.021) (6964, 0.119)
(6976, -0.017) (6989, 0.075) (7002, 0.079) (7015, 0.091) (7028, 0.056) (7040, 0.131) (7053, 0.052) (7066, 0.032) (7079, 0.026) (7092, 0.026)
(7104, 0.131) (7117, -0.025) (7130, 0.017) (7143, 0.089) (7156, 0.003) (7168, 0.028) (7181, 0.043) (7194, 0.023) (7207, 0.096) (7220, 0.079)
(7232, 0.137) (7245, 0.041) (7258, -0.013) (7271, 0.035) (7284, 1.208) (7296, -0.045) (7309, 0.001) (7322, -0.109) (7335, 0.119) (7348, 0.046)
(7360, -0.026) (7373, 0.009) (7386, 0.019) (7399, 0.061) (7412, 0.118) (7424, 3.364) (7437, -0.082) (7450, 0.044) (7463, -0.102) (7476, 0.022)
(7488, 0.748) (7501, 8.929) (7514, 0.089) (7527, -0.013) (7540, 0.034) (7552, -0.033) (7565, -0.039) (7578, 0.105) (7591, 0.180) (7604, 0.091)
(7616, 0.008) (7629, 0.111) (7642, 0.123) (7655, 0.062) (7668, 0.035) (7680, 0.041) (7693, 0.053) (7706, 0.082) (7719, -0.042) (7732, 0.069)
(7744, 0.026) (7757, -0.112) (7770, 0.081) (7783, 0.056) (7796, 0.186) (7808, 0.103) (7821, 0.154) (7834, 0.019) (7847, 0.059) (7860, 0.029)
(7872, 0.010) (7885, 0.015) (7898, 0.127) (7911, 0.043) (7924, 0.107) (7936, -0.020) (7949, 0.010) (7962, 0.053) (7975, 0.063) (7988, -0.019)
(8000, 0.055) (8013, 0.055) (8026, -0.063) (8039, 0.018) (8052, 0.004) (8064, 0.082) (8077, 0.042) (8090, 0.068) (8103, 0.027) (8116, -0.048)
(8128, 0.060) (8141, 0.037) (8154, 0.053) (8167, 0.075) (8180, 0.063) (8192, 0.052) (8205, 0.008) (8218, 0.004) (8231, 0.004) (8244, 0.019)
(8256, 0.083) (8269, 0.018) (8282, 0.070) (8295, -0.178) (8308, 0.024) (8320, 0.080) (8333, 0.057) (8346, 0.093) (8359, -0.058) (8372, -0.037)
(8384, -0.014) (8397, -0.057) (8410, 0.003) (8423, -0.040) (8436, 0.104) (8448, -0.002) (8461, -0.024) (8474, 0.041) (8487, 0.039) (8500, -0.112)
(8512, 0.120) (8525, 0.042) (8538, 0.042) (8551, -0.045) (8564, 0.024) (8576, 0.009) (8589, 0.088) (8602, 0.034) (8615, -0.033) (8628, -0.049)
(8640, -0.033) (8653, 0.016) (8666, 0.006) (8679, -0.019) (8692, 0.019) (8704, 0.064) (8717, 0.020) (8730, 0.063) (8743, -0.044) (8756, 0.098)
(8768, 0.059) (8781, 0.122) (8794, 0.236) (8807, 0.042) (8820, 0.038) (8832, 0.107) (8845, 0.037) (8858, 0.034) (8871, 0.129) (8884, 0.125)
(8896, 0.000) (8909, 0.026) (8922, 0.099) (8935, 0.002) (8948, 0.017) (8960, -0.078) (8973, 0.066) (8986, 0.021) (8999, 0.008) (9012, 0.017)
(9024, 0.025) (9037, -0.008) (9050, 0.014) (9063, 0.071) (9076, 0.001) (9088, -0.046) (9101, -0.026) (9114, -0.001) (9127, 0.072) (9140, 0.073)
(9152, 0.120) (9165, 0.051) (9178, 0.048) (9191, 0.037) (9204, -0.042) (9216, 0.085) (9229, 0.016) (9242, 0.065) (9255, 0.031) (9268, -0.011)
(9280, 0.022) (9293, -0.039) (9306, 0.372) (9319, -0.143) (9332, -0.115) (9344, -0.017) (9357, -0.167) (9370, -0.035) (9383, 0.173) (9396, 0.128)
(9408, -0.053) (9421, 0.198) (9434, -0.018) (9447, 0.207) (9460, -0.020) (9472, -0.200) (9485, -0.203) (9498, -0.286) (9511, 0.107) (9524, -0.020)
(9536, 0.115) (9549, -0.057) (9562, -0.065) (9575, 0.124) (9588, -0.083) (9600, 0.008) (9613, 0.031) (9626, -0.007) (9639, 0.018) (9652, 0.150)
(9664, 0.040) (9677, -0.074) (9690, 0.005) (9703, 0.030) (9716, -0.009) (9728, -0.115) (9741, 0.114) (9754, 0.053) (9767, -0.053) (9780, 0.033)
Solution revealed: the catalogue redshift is 0.50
